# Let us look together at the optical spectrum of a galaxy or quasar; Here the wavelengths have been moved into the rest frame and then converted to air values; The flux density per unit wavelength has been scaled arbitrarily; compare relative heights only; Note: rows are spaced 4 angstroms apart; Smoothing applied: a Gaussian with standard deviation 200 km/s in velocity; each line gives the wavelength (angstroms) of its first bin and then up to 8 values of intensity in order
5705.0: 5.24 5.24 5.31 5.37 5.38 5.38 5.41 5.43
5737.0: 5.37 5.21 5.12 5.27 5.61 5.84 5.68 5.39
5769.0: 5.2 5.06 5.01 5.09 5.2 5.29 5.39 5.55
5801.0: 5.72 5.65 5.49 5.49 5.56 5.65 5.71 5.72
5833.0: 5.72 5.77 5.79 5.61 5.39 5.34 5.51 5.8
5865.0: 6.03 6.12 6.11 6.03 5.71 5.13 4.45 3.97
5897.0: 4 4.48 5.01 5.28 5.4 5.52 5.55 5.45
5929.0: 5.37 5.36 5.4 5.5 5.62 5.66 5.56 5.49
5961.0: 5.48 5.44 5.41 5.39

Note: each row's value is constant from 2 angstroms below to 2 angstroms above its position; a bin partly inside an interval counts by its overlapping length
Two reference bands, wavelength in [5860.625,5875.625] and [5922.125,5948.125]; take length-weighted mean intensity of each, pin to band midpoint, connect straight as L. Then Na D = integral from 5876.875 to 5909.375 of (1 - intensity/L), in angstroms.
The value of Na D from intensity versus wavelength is 5.67 angstroms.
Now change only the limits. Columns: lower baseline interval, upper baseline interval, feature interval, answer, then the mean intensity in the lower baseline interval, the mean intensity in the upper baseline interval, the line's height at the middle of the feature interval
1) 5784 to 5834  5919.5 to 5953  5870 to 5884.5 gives -0.9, 5.55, 5.49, 5.52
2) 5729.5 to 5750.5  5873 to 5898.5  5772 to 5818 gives -1.8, 5.29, 5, 5.18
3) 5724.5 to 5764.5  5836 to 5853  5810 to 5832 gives -0.3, 5.43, 5.6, 5.56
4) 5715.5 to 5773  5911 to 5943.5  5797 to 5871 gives -3.4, 5.39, 5.45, 5.42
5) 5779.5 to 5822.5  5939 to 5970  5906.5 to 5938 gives 0.6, 5.46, 5.52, 5.51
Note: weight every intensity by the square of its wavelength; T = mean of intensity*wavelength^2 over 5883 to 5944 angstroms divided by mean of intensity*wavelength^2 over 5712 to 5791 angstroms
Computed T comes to 1.0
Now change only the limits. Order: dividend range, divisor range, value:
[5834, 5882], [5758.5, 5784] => 1.13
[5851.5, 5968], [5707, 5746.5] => 1.07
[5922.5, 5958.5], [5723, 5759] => 1.09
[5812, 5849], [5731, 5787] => 1.09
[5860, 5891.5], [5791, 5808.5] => 1.04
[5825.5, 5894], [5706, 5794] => 1.09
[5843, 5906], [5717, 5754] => 1.04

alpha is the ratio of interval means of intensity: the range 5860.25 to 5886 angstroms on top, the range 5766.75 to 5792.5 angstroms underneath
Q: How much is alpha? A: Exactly 1.14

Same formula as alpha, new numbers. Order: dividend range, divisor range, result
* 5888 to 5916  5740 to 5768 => 0.86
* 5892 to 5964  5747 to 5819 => 0.97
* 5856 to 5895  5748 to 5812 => 1.01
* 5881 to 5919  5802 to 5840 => 0.86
